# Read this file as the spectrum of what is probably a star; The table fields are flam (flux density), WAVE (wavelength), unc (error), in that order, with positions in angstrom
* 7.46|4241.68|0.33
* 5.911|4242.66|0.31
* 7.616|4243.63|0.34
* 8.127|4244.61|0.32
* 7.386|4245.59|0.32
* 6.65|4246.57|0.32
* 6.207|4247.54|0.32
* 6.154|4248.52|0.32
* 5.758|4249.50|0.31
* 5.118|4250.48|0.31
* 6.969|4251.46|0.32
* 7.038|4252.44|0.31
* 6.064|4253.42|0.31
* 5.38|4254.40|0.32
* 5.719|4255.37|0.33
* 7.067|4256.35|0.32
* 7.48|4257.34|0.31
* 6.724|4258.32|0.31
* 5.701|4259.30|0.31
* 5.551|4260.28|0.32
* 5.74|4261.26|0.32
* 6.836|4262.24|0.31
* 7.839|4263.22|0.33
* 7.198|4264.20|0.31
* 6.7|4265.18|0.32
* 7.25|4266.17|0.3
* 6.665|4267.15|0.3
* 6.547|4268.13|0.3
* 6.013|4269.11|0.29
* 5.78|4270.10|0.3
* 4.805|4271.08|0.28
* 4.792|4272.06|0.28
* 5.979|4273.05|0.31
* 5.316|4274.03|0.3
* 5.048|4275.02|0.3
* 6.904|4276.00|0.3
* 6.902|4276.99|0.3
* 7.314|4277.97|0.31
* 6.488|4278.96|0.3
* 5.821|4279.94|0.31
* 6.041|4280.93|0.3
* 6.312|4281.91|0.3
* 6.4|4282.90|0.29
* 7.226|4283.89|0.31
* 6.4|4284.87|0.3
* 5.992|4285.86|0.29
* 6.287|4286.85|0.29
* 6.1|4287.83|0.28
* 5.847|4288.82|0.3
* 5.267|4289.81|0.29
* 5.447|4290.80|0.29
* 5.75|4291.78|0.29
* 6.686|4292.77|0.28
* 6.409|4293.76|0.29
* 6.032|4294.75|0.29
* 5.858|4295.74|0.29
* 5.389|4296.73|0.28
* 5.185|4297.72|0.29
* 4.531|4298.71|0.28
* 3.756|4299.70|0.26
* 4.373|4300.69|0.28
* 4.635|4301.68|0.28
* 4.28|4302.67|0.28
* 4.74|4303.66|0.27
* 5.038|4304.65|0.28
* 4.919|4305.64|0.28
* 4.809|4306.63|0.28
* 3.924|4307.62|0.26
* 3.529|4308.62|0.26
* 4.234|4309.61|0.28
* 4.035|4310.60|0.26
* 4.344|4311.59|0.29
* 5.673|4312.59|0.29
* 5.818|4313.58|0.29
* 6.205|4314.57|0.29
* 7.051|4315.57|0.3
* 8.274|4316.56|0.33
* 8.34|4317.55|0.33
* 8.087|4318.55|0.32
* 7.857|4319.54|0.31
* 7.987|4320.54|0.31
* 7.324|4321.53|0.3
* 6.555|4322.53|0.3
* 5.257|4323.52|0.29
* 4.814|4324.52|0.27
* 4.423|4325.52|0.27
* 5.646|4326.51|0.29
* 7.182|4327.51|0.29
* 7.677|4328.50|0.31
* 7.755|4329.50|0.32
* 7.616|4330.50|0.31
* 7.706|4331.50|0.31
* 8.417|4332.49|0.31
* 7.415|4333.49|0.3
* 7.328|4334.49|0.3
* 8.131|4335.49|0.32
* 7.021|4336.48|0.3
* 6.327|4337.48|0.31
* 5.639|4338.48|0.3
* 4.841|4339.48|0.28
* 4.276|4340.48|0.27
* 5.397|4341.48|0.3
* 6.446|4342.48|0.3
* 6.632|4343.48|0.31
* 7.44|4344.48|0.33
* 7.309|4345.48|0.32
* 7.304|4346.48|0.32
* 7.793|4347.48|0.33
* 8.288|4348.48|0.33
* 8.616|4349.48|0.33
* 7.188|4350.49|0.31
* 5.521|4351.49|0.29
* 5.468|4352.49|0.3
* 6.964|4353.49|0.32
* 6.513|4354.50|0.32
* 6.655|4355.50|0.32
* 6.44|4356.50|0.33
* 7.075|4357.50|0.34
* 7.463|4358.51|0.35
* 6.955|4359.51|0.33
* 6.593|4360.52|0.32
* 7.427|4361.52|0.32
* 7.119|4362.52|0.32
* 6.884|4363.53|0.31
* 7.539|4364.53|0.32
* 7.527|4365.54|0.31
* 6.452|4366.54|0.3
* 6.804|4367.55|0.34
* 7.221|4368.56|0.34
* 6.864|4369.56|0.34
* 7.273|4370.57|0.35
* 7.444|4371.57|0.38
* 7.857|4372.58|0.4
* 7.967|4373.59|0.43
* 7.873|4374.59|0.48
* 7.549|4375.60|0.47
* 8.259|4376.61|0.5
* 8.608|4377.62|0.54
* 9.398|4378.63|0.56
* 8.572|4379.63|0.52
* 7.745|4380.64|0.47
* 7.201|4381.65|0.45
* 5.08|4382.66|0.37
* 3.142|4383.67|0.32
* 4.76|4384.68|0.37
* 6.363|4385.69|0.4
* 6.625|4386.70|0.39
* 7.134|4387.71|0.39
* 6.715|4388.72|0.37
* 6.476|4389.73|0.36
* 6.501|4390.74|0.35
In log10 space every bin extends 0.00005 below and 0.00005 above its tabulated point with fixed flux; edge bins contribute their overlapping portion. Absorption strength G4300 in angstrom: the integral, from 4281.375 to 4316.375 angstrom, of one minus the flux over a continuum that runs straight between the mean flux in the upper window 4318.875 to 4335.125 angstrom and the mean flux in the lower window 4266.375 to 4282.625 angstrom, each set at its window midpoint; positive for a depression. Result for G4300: 5.7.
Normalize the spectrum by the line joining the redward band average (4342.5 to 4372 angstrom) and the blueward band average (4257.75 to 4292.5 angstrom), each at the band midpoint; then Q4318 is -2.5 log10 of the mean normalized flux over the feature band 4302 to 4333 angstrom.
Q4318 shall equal 0.09 mag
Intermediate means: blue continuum 6.21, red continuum 7.05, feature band 6.11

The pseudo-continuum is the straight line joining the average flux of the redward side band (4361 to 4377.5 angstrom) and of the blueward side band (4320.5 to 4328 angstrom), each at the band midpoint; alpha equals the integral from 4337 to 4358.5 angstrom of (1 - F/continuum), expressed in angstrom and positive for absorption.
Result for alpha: 0.5 angstrom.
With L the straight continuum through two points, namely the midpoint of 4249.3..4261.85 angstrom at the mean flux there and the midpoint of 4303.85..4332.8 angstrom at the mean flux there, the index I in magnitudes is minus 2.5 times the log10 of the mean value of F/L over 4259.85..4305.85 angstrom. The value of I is 0.06 mag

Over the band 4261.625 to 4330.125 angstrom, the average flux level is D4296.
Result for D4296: 5.97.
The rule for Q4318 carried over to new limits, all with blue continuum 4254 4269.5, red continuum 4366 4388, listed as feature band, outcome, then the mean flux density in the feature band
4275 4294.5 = 0.07 mag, 6.26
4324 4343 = 0.06 mag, 6.53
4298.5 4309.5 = 0.46 mag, 4.4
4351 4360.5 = 0.07 mag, 6.56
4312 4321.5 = -0.07 mag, 7.23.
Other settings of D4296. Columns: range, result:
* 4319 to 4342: 6.64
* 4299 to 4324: 5.64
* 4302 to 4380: 6.7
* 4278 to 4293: 6.16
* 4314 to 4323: 7.51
